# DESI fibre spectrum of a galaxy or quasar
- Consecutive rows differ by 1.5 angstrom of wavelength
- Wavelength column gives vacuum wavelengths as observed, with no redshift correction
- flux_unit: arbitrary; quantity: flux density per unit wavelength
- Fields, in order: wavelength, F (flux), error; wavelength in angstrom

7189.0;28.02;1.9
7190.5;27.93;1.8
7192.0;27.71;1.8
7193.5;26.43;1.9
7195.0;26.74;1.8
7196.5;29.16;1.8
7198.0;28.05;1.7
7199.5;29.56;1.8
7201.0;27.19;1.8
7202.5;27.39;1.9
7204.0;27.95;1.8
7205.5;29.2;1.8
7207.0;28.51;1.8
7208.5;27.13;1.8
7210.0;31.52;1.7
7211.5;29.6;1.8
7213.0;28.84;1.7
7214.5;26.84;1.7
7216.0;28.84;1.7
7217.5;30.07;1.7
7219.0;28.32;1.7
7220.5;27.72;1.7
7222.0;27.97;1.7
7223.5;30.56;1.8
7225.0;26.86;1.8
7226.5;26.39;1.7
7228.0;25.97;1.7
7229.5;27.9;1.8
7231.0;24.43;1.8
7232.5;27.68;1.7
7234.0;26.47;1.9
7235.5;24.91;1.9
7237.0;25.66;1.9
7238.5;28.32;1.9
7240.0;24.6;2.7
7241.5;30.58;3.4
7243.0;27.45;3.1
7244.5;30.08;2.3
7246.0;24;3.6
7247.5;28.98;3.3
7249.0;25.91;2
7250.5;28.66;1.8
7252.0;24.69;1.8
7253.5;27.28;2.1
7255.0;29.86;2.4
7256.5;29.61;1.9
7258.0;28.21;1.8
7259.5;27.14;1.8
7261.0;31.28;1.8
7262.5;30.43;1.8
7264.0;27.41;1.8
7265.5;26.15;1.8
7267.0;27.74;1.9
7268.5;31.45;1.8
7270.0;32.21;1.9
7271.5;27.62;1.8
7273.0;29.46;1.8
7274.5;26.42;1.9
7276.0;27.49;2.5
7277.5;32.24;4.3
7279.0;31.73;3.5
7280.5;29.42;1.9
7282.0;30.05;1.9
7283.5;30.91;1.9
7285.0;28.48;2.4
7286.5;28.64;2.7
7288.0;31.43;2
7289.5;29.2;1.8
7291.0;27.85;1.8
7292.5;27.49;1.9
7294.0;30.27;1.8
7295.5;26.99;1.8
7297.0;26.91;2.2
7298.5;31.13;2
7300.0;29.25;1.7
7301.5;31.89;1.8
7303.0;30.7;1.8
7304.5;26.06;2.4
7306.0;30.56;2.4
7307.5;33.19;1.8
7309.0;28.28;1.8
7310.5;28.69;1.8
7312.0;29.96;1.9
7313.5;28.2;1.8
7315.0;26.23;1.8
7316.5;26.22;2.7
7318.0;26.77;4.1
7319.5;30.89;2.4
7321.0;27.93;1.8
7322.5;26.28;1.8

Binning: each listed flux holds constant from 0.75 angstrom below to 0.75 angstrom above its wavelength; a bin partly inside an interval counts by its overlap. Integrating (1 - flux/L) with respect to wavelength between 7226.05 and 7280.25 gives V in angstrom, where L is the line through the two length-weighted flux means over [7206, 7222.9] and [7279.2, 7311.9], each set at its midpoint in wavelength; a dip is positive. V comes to 2.0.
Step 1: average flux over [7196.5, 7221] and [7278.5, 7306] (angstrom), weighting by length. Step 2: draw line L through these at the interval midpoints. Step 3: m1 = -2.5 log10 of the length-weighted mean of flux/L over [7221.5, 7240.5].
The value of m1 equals 0.079 mag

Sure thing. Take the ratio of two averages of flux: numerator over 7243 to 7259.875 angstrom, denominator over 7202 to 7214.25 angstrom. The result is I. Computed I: 0.96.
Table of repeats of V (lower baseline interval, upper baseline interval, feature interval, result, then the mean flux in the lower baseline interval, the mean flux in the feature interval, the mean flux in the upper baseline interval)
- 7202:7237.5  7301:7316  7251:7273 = -0.13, 27.8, 28.7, 29.3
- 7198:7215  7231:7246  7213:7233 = 0.03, 28.5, 27.7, 27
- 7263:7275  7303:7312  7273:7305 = -0.22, 28.6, 29.3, 29.5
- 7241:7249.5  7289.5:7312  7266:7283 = -0.60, 27.8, 29.6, 29.3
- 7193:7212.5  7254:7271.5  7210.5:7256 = 1.91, 28.4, 27.5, 29.1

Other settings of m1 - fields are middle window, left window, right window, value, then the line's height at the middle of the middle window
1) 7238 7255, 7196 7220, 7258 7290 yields 0.06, 29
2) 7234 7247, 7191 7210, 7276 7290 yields 0.08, 29.1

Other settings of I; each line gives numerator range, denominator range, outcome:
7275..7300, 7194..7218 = 1.03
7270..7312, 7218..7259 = 1.07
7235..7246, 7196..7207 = 0.96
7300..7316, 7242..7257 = 1.06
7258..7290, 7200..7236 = 1.05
